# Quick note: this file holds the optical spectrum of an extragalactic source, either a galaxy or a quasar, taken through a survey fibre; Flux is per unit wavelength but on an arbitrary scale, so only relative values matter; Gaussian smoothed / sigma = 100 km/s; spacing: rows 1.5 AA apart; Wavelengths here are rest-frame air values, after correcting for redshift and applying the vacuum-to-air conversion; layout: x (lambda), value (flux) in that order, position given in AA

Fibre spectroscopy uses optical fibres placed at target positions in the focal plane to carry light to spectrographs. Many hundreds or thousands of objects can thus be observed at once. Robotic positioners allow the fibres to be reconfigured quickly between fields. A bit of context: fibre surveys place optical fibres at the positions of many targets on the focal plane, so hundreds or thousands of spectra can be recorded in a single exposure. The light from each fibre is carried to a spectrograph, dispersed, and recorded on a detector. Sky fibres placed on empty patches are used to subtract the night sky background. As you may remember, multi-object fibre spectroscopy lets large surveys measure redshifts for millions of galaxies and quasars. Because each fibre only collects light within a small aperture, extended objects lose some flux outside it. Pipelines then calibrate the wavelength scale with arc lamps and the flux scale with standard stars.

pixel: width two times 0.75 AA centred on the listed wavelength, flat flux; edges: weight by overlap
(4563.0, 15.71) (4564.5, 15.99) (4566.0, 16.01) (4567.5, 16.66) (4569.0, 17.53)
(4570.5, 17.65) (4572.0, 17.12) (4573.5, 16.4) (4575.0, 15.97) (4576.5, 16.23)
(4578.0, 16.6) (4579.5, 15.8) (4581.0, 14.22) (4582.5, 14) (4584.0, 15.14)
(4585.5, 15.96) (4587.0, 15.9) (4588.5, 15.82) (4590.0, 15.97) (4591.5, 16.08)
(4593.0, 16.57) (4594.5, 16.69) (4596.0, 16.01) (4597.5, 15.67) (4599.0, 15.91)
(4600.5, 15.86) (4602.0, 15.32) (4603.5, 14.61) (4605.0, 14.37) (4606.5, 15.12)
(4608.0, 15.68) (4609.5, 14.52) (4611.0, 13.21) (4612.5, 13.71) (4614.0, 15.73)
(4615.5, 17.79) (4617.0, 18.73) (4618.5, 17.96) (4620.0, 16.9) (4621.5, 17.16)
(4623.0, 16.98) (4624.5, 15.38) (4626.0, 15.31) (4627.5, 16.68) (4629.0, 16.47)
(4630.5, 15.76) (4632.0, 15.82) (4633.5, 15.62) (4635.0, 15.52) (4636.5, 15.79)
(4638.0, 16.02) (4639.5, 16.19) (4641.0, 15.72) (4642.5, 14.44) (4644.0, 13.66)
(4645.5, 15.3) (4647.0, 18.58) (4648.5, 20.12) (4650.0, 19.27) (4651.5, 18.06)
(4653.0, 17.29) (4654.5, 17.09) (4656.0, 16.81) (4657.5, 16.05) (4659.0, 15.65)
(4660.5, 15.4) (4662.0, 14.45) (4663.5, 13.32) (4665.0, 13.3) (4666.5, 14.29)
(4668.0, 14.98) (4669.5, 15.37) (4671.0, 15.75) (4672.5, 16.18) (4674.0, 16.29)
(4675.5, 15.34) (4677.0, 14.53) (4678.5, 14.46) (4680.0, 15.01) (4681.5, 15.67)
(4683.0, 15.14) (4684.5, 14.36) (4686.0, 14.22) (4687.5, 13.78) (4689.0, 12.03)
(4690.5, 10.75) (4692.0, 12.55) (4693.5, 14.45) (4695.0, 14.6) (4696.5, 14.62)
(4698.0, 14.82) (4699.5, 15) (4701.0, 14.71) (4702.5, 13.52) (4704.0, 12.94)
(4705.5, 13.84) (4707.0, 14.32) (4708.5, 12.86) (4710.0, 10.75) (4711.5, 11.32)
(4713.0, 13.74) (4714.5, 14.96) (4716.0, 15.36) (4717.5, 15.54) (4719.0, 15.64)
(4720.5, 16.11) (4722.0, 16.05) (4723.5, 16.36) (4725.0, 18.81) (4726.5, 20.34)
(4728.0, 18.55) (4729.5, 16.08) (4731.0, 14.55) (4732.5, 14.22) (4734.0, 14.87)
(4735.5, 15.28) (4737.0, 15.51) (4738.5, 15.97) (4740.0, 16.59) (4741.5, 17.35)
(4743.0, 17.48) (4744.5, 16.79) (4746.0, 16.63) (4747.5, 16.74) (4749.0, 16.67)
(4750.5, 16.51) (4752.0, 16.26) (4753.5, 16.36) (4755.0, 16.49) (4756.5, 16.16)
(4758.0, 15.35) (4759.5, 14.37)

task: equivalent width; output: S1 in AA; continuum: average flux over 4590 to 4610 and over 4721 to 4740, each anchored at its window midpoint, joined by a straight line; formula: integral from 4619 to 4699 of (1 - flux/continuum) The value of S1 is 2.4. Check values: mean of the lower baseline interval 15.6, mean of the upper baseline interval 16.4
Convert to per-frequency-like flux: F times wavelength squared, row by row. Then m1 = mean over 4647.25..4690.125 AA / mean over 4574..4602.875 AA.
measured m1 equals 1.0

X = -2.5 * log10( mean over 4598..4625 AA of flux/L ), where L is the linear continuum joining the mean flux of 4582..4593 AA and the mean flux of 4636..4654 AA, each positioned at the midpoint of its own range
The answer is 0.02 mag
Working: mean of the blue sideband 15.7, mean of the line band 15.8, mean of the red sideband 16.7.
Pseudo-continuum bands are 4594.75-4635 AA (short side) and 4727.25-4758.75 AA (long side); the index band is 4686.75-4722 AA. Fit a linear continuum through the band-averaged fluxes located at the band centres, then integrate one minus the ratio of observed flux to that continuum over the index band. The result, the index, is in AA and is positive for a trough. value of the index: 4.9 AA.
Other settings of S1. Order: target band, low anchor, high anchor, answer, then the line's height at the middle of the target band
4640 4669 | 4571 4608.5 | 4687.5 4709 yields -3.0 AA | 14.5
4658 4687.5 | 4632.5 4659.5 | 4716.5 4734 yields 2.8 AA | 16.5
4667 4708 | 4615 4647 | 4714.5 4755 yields 4.8 AA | 16.3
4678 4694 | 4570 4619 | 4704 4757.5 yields 1.9 AA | 15.7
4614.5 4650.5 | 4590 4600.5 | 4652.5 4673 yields -1.8 AA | 15.7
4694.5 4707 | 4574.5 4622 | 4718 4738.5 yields 1.5 AA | 16.2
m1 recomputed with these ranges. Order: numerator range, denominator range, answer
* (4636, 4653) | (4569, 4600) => 1.07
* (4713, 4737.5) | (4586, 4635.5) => 1.06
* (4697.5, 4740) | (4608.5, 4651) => 0.97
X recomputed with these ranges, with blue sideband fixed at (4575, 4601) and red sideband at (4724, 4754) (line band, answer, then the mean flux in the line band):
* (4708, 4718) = 0.217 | 13.5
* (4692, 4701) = 0.129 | 14.5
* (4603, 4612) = 0.095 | 14.6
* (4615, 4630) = -0.061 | 16.9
